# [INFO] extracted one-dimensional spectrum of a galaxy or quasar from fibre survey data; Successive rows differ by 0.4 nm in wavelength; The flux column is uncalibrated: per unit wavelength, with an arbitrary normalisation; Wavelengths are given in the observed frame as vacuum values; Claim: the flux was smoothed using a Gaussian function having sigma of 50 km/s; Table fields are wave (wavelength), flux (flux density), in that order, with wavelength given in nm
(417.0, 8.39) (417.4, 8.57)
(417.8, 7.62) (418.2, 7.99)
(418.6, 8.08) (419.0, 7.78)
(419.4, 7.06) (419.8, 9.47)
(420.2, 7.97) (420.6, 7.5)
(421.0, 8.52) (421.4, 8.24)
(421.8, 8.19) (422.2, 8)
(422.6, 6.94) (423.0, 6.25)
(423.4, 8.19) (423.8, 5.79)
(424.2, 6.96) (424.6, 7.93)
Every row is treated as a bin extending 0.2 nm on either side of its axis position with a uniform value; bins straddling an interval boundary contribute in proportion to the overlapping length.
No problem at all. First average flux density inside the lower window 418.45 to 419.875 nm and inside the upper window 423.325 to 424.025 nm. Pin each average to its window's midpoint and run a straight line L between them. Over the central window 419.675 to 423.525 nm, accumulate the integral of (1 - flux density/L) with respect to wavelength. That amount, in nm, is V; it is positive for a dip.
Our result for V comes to -0.293 nm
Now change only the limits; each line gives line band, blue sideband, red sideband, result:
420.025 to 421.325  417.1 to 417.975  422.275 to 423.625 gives -0.08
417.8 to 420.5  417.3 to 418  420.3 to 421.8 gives 0.02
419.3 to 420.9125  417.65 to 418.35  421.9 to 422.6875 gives -0.08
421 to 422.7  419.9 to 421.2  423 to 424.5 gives -0.07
